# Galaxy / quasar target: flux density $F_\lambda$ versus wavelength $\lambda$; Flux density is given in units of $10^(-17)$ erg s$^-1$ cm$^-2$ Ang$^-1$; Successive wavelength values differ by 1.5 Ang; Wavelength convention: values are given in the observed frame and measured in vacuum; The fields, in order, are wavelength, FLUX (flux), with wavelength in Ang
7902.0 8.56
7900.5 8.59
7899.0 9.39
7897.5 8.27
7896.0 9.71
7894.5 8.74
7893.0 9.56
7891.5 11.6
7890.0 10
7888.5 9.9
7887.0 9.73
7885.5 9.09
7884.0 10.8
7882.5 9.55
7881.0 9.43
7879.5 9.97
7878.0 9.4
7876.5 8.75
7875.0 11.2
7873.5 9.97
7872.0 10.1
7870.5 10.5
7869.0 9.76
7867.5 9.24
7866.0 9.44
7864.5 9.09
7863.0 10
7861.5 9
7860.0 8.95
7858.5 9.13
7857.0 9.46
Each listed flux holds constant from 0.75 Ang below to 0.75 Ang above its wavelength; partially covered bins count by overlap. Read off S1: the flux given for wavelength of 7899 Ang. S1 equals 9.39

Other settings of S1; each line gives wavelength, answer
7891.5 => 11.6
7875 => 11.2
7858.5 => 9.13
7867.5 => 9.24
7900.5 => 8.59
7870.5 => 10.5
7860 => 8.95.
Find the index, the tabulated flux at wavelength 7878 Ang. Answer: 9.4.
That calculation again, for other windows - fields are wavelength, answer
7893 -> 9.56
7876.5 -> 8.75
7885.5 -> 9.09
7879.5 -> 9.97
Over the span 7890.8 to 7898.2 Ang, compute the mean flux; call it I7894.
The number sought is 9.57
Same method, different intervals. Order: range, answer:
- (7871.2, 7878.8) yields 9.89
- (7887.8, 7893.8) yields 10.3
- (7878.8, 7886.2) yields 9.77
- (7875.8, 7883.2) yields 9.42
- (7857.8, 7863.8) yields 9.27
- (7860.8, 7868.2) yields 9.36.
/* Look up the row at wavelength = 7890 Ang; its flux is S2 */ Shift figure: 10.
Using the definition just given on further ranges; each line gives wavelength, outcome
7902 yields 8.56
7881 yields 9.43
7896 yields 9.71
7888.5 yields 9.9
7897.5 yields 8.27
